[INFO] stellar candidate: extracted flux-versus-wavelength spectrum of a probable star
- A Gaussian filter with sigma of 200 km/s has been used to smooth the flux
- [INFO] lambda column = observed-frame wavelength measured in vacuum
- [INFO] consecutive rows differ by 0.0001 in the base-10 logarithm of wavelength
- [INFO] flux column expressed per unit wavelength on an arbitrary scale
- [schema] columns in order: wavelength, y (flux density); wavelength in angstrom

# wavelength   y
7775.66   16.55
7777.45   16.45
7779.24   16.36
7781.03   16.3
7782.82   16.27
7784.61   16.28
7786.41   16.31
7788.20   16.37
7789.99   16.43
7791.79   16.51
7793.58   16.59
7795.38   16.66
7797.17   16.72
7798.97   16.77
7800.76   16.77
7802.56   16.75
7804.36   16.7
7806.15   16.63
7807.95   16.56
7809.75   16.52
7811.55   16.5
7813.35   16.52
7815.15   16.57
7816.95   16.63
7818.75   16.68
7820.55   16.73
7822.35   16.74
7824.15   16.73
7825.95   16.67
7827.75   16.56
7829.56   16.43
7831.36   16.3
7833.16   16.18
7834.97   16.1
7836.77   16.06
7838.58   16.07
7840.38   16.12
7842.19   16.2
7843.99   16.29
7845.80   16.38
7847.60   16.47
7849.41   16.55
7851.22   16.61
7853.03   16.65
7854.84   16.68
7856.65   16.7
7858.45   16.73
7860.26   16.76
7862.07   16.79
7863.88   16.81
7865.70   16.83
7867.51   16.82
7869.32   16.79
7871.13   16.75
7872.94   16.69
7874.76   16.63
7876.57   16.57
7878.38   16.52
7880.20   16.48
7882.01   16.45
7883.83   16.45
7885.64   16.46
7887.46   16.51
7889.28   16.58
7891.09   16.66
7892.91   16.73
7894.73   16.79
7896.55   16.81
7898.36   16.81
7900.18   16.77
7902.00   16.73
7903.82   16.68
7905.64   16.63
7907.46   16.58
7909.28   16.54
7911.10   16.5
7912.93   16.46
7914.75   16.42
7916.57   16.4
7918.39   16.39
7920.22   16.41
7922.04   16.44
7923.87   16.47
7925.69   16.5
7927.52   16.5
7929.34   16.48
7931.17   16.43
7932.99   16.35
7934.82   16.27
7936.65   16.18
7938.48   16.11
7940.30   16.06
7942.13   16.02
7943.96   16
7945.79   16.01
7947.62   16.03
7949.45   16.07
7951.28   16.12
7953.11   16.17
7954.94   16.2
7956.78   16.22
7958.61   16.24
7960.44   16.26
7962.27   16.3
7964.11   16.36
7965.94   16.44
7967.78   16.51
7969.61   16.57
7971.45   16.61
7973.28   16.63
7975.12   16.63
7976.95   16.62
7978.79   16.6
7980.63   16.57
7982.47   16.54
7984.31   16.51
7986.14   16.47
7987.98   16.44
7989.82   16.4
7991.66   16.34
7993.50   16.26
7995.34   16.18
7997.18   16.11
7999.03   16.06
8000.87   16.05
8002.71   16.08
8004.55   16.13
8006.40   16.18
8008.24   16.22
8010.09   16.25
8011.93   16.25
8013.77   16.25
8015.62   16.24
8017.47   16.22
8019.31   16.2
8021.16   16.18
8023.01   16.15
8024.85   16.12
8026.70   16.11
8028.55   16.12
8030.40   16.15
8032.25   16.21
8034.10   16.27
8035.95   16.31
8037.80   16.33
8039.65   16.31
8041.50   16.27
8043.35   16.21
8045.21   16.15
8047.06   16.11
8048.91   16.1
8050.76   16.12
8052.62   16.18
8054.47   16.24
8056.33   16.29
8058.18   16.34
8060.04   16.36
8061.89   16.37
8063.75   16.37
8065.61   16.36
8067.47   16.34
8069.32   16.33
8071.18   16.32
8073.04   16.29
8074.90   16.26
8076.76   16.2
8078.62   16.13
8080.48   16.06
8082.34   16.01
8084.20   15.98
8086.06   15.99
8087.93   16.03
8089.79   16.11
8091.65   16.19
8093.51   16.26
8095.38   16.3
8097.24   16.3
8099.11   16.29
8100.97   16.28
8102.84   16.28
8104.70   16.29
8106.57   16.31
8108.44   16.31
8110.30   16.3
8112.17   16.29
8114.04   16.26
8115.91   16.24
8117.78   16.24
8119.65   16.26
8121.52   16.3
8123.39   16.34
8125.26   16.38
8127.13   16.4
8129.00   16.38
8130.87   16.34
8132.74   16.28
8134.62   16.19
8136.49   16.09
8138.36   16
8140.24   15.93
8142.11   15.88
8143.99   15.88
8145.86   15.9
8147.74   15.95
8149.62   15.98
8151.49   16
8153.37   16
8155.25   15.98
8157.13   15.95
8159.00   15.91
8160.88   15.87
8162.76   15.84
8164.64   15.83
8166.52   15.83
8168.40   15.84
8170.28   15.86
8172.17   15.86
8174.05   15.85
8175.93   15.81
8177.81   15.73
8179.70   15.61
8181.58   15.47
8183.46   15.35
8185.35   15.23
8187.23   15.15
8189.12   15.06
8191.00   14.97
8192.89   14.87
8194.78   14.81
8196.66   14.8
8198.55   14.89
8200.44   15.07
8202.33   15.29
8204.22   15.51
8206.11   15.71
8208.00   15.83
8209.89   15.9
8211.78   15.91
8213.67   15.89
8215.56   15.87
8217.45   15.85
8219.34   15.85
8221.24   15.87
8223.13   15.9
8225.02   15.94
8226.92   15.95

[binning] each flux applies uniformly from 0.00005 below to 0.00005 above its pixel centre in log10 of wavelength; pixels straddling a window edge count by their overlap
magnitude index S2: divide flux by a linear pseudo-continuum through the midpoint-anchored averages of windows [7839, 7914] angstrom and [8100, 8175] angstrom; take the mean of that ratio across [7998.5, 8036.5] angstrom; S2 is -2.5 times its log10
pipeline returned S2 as 0.010 mag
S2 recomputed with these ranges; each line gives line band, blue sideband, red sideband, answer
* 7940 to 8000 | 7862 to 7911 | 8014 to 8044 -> 0.00 mag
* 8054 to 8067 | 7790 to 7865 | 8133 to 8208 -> -0.03 mag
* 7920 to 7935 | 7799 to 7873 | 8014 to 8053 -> 0.00 mag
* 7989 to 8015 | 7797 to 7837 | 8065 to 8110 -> 0.01 mag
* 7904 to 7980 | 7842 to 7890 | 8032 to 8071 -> 0.01 mag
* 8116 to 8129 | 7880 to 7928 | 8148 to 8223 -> -0.03 mag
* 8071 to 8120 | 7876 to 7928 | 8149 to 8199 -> -0.02 mag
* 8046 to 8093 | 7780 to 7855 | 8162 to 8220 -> -0.02 mag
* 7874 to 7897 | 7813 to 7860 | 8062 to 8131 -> -0.01 mag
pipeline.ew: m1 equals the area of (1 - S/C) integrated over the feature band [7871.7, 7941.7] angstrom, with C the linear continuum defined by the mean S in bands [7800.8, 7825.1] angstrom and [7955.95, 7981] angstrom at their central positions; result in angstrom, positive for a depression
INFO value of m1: 0.12 angstrom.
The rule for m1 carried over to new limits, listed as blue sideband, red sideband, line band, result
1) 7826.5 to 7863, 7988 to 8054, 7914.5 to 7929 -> -0.10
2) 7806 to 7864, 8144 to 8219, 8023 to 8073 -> -0.88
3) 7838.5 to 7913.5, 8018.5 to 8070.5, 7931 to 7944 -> 0.23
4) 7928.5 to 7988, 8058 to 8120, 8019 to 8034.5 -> 0.12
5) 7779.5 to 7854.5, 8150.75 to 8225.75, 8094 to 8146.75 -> -1.50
